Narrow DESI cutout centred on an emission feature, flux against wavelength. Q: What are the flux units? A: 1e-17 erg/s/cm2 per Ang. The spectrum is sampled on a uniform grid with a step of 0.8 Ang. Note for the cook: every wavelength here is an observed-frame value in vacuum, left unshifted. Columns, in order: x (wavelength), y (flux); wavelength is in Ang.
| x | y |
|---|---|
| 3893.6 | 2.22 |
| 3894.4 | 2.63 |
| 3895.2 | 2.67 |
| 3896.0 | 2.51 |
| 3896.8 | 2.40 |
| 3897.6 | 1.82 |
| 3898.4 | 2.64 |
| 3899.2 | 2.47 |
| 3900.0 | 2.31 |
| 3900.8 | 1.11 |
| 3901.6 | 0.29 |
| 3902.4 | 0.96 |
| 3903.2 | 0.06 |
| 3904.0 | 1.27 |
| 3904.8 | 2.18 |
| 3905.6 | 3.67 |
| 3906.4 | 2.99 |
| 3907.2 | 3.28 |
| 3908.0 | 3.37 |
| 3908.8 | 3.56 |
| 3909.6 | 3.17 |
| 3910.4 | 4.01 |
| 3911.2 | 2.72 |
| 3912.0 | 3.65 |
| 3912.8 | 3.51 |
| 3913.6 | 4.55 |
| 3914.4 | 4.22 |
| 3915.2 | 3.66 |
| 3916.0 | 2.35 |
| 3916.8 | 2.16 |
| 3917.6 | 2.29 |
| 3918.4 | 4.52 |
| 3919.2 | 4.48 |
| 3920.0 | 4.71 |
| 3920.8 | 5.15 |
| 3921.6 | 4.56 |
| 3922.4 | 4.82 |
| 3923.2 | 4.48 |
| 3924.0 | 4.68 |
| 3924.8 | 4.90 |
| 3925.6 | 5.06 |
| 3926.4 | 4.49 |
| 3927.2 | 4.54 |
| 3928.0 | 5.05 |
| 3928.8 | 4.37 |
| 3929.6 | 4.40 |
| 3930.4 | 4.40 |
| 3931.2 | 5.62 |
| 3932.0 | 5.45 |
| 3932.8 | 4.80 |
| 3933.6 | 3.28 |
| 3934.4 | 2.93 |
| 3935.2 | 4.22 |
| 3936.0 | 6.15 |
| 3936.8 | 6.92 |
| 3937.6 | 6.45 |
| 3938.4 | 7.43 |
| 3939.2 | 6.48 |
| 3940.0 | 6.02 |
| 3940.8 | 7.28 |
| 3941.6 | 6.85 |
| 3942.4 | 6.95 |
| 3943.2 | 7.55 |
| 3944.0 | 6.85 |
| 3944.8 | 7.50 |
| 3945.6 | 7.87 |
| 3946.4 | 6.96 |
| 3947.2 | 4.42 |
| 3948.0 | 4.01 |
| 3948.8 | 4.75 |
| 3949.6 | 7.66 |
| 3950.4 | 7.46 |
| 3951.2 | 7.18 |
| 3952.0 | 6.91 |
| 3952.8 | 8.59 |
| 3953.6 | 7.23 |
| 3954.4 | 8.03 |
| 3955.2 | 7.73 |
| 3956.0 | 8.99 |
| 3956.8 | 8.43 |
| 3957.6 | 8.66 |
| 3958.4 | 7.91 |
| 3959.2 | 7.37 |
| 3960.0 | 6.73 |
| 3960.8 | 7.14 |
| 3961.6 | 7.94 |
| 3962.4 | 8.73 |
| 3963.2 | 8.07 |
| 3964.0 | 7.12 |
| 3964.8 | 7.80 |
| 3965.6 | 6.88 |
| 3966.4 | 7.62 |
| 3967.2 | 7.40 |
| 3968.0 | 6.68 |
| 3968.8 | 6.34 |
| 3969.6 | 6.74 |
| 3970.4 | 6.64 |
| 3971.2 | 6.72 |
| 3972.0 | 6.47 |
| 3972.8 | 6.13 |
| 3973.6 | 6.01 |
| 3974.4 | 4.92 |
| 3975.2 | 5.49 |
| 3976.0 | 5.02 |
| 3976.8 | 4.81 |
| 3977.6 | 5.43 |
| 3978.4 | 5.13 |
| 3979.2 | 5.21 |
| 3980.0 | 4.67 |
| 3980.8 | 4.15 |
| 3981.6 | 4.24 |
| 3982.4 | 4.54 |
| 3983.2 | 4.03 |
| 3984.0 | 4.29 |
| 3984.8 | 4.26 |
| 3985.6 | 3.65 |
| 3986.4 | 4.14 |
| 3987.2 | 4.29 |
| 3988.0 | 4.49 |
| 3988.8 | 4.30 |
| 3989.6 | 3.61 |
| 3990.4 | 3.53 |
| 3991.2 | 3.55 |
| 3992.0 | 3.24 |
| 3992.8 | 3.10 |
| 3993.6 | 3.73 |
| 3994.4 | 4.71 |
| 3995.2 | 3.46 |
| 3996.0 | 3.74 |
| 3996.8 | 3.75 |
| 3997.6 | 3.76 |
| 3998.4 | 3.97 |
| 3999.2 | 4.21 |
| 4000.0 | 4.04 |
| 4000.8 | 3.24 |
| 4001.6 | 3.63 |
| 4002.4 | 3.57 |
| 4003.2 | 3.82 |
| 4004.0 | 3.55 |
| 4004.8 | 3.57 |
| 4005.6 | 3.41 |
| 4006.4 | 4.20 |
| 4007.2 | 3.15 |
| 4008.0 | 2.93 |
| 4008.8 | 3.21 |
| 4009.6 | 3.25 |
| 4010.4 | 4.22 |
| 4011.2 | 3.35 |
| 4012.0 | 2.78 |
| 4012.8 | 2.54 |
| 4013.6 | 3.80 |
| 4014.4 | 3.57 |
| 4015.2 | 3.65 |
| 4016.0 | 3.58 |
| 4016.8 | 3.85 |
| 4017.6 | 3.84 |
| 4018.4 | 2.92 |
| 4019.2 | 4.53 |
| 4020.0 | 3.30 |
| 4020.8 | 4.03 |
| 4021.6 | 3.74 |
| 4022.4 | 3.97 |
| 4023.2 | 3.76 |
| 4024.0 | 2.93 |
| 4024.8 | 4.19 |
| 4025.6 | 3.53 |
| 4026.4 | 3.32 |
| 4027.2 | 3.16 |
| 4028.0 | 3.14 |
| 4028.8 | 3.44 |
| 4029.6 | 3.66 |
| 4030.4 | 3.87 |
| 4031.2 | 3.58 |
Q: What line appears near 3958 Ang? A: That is Lyman alpha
